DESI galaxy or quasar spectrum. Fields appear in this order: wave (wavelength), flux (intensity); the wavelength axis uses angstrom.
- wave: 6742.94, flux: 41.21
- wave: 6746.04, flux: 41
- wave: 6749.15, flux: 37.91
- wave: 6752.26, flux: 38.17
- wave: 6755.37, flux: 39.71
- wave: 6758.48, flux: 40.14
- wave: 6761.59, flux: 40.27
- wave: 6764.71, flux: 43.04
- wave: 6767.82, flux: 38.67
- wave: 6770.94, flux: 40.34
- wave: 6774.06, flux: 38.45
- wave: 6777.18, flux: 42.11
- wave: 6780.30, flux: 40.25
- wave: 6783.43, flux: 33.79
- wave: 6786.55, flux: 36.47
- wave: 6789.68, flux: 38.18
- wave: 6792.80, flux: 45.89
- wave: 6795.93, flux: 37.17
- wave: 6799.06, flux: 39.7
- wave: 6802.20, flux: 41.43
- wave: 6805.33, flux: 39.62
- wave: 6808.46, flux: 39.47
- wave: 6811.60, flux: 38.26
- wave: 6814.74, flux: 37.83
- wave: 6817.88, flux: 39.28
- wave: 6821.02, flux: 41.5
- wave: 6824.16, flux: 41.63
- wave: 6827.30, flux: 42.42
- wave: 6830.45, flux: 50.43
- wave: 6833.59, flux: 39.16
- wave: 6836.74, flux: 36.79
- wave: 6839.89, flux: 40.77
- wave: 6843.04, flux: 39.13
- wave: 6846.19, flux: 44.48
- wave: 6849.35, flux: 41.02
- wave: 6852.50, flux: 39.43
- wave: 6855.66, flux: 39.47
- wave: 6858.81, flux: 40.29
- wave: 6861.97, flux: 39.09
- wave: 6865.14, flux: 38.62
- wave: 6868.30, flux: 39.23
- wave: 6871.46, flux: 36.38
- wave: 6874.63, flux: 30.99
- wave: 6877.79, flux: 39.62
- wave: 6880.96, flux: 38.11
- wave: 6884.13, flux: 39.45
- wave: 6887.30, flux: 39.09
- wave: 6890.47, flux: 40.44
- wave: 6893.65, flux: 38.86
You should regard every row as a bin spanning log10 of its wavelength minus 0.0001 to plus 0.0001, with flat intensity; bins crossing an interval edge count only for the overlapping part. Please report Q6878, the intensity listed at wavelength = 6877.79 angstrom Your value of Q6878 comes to 39.62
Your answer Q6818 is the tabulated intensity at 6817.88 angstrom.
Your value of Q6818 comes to 39.28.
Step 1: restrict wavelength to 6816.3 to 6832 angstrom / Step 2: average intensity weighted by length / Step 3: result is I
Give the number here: 43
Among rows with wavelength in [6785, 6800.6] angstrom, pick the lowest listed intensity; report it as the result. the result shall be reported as 36.47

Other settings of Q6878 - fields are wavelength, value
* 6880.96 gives 38.11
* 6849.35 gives 41.02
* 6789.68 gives 38.18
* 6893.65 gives 38.86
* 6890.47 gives 40.44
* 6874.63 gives 30.99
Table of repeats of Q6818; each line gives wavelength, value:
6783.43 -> 33.79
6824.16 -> 41.63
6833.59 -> 39.16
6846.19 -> 44.48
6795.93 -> 37.17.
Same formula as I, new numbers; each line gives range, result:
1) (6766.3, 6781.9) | 39.9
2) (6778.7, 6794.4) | 38.9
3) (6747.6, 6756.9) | 38.6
